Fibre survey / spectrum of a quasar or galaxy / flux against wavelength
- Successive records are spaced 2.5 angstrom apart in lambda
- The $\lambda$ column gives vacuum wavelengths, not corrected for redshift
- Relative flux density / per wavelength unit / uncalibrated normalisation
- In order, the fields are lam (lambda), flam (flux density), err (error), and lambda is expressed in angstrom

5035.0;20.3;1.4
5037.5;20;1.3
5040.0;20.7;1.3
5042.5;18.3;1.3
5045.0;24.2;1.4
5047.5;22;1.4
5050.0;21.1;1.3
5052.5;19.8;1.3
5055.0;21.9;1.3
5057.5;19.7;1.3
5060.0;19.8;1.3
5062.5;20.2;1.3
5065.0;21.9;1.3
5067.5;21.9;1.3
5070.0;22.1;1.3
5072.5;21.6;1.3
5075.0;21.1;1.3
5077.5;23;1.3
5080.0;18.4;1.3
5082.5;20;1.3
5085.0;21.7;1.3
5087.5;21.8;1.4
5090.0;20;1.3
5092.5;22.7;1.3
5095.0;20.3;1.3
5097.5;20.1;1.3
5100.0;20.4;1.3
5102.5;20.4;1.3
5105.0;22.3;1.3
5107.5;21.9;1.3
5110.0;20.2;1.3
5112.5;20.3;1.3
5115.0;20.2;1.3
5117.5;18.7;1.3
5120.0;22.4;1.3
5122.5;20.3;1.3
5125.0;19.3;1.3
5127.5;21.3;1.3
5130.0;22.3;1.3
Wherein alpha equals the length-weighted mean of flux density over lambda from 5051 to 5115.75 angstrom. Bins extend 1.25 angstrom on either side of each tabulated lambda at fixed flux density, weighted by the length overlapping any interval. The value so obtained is 20.9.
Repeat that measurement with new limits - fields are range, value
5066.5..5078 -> 21.9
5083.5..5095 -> 21.4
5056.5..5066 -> 20.4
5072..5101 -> 20.9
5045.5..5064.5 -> 20.8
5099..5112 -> 21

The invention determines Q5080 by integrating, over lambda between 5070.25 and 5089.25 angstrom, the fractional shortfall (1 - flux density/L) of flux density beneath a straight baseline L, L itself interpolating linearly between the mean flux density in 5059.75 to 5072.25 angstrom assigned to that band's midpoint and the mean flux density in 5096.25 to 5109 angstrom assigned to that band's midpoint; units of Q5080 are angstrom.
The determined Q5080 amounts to 0.1 angstrom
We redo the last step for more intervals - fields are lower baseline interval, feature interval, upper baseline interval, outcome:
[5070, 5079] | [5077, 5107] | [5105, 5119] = 0.4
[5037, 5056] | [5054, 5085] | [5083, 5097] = 0.2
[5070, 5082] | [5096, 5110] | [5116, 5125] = -0.2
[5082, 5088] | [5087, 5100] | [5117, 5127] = 0.1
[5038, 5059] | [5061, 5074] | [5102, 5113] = -0.3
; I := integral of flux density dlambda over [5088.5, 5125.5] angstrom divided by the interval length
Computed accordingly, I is 20.7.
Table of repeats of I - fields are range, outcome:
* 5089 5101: 20.7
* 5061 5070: 21.4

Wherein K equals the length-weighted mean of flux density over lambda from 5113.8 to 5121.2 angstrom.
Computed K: 20.4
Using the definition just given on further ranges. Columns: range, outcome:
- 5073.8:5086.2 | 20.8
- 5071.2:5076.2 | 21.4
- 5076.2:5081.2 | 20.7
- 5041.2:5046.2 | 21.2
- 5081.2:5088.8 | 21.1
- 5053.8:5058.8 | 20.8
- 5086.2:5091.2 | 20.9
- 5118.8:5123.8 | 21.3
